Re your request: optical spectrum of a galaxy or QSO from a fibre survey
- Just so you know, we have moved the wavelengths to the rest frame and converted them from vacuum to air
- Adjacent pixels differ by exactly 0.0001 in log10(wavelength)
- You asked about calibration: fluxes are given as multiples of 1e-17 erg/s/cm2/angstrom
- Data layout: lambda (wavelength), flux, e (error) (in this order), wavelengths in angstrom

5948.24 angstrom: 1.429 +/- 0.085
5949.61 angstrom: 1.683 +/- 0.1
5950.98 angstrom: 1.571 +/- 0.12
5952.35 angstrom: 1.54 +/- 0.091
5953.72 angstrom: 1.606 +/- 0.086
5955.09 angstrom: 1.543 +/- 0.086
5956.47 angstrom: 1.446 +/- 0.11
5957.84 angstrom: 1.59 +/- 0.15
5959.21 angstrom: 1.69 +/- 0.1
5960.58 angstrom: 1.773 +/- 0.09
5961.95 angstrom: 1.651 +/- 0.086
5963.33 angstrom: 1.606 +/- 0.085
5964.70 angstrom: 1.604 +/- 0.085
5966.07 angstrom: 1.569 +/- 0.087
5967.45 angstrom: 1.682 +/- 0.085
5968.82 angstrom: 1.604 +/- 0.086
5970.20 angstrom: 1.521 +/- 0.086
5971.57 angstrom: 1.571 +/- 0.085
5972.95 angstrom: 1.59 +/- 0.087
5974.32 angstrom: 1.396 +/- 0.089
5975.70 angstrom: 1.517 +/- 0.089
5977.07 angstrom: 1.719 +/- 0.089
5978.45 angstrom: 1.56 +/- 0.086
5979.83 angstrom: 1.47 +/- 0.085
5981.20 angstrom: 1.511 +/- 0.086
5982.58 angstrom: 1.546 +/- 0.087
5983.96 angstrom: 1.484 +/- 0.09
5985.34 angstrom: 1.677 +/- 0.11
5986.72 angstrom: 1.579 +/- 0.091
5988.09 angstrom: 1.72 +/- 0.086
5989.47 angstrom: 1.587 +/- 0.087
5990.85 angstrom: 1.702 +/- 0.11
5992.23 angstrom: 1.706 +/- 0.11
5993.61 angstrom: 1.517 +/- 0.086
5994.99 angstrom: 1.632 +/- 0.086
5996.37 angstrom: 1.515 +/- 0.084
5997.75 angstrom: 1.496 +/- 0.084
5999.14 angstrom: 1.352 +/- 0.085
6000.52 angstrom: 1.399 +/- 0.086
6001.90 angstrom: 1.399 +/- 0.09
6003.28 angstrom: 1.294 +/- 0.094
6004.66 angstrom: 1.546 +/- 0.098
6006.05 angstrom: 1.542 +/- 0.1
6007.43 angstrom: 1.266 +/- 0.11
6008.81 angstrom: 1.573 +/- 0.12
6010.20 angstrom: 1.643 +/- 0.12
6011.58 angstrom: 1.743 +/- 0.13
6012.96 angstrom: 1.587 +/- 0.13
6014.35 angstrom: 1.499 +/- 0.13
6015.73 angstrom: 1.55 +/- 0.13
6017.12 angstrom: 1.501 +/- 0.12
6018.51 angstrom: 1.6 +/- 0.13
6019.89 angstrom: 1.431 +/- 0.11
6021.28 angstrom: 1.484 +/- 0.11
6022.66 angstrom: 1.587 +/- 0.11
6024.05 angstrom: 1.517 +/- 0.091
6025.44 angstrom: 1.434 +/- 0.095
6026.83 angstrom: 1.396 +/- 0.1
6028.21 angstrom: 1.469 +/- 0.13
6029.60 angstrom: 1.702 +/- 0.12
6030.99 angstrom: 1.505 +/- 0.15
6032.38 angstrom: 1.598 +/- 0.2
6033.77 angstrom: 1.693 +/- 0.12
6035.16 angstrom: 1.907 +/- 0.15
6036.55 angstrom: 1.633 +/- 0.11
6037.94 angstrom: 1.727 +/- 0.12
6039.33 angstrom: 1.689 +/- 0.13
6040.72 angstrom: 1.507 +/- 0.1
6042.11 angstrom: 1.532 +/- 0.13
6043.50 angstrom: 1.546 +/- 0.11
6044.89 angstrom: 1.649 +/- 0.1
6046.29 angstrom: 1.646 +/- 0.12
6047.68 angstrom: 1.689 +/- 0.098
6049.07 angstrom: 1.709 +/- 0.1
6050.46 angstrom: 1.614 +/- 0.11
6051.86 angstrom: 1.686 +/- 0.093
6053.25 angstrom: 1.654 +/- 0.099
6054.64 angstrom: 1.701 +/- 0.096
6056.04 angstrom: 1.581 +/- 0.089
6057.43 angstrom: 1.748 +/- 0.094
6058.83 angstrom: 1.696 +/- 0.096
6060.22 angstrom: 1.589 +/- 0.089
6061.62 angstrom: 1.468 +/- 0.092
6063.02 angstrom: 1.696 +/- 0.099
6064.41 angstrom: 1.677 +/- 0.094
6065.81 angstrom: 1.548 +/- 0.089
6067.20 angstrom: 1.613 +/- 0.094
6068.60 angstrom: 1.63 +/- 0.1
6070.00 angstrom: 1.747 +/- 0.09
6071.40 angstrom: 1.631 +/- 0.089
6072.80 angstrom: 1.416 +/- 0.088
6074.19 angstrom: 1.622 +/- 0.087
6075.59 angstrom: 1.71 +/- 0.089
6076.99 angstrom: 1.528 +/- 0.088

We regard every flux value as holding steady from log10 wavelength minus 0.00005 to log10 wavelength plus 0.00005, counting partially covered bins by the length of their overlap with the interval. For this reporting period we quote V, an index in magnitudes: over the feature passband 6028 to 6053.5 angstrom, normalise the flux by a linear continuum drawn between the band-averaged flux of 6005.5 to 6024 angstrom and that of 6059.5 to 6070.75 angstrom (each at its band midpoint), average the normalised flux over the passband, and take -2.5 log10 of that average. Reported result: -0.041 mag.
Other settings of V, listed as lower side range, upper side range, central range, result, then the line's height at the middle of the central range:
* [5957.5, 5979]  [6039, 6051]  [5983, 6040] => 0.04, 1.61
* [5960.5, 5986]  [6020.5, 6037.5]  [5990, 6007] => 0.05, 1.58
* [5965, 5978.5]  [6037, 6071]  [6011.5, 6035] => 0.04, 1.61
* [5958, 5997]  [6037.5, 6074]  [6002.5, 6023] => 0.06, 1.61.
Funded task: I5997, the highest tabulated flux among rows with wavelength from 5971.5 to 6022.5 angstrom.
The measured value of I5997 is 1.743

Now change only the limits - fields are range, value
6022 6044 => 1.907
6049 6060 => 1.748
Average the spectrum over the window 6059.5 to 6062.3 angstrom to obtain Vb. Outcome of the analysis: 1.53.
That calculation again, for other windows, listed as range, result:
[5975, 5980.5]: 1.57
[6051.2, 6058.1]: 1.68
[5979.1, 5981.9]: 1.49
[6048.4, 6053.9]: 1.67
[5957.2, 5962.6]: 1.68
